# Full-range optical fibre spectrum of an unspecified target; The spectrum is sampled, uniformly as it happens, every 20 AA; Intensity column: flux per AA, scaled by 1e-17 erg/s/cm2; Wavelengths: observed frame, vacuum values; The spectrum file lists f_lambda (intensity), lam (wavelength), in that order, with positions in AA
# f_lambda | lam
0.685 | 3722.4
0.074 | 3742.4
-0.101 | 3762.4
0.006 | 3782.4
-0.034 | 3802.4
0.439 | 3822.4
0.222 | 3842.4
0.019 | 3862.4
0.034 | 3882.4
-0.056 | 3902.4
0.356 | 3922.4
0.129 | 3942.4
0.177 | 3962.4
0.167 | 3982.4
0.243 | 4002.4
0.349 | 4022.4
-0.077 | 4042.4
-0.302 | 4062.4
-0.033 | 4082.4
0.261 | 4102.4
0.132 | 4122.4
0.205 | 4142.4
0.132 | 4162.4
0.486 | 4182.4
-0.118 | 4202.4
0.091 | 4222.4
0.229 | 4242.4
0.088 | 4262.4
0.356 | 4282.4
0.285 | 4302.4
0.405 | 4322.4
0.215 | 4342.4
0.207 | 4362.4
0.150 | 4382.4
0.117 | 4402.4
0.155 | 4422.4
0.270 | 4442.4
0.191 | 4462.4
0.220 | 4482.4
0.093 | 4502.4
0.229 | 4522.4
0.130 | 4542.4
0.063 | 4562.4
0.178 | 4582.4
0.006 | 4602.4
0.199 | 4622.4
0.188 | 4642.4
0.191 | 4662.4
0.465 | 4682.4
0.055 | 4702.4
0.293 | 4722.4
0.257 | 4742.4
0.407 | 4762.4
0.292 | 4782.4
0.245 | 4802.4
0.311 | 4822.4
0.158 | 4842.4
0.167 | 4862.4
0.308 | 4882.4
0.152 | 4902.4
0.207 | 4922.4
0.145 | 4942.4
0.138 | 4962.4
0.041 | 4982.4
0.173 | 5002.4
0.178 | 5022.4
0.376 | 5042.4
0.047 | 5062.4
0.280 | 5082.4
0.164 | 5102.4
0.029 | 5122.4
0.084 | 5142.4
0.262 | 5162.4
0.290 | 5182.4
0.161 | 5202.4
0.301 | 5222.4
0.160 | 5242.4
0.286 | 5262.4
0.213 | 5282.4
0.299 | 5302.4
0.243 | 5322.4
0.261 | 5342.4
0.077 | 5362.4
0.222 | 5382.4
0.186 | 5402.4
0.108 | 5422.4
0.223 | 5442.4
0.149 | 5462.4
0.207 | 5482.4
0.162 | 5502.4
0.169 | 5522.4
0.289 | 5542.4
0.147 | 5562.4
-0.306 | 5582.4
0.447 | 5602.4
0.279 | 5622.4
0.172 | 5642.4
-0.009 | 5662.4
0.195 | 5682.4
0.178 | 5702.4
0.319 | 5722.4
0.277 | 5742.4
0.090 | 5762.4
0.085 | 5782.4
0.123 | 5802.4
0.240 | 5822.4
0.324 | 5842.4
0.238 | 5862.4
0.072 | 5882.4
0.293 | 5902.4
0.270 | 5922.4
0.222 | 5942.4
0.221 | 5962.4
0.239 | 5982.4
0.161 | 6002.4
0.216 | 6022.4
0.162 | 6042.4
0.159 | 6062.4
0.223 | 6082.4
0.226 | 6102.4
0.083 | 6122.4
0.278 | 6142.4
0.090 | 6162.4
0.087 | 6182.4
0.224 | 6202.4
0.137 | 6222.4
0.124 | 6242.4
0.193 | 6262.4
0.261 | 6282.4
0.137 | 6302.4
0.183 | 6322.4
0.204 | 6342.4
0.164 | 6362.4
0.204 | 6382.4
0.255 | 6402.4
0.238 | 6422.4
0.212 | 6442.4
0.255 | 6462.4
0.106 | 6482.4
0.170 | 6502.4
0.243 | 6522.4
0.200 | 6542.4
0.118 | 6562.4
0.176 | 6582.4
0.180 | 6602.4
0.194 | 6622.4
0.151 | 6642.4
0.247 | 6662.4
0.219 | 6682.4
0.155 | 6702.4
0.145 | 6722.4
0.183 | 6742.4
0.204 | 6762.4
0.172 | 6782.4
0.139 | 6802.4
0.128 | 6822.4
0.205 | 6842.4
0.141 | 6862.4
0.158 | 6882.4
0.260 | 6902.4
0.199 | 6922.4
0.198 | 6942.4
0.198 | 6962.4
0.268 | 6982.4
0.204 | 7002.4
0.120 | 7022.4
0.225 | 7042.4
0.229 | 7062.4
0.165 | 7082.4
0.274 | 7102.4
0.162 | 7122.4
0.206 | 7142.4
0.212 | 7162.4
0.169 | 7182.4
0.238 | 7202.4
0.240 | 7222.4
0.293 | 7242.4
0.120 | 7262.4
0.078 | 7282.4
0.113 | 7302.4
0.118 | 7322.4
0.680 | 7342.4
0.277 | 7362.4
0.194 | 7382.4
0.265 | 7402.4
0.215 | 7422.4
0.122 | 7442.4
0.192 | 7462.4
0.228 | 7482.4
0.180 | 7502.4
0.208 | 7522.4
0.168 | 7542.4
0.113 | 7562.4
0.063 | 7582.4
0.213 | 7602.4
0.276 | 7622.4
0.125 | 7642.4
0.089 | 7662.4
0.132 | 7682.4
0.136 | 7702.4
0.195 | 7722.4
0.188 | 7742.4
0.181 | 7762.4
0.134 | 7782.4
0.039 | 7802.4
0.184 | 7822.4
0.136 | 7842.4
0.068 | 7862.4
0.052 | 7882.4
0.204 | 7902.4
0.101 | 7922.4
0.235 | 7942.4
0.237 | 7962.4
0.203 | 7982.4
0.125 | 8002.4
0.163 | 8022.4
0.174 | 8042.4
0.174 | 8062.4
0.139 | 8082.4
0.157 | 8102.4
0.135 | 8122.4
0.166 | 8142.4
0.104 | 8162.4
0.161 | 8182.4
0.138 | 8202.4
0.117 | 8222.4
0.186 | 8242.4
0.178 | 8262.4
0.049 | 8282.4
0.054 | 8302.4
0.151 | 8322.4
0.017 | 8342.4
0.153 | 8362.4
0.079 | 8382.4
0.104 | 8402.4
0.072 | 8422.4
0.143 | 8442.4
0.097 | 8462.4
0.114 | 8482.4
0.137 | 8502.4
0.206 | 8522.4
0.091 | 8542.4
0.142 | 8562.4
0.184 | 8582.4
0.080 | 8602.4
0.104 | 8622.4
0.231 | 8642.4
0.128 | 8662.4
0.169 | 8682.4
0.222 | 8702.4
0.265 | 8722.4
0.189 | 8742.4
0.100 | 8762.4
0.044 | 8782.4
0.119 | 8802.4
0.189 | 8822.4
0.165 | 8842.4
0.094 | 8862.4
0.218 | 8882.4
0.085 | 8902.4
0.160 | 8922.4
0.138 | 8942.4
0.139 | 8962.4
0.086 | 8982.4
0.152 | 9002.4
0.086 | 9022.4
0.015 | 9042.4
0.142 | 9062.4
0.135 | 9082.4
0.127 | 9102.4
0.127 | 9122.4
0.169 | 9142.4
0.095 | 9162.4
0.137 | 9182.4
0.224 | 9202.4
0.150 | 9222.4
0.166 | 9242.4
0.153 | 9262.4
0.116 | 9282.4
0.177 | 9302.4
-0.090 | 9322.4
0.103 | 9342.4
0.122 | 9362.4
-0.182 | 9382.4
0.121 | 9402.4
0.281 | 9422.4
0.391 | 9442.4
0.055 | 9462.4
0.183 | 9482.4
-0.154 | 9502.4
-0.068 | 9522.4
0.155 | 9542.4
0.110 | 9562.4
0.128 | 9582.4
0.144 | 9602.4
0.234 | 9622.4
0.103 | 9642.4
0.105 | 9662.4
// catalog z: 0.119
